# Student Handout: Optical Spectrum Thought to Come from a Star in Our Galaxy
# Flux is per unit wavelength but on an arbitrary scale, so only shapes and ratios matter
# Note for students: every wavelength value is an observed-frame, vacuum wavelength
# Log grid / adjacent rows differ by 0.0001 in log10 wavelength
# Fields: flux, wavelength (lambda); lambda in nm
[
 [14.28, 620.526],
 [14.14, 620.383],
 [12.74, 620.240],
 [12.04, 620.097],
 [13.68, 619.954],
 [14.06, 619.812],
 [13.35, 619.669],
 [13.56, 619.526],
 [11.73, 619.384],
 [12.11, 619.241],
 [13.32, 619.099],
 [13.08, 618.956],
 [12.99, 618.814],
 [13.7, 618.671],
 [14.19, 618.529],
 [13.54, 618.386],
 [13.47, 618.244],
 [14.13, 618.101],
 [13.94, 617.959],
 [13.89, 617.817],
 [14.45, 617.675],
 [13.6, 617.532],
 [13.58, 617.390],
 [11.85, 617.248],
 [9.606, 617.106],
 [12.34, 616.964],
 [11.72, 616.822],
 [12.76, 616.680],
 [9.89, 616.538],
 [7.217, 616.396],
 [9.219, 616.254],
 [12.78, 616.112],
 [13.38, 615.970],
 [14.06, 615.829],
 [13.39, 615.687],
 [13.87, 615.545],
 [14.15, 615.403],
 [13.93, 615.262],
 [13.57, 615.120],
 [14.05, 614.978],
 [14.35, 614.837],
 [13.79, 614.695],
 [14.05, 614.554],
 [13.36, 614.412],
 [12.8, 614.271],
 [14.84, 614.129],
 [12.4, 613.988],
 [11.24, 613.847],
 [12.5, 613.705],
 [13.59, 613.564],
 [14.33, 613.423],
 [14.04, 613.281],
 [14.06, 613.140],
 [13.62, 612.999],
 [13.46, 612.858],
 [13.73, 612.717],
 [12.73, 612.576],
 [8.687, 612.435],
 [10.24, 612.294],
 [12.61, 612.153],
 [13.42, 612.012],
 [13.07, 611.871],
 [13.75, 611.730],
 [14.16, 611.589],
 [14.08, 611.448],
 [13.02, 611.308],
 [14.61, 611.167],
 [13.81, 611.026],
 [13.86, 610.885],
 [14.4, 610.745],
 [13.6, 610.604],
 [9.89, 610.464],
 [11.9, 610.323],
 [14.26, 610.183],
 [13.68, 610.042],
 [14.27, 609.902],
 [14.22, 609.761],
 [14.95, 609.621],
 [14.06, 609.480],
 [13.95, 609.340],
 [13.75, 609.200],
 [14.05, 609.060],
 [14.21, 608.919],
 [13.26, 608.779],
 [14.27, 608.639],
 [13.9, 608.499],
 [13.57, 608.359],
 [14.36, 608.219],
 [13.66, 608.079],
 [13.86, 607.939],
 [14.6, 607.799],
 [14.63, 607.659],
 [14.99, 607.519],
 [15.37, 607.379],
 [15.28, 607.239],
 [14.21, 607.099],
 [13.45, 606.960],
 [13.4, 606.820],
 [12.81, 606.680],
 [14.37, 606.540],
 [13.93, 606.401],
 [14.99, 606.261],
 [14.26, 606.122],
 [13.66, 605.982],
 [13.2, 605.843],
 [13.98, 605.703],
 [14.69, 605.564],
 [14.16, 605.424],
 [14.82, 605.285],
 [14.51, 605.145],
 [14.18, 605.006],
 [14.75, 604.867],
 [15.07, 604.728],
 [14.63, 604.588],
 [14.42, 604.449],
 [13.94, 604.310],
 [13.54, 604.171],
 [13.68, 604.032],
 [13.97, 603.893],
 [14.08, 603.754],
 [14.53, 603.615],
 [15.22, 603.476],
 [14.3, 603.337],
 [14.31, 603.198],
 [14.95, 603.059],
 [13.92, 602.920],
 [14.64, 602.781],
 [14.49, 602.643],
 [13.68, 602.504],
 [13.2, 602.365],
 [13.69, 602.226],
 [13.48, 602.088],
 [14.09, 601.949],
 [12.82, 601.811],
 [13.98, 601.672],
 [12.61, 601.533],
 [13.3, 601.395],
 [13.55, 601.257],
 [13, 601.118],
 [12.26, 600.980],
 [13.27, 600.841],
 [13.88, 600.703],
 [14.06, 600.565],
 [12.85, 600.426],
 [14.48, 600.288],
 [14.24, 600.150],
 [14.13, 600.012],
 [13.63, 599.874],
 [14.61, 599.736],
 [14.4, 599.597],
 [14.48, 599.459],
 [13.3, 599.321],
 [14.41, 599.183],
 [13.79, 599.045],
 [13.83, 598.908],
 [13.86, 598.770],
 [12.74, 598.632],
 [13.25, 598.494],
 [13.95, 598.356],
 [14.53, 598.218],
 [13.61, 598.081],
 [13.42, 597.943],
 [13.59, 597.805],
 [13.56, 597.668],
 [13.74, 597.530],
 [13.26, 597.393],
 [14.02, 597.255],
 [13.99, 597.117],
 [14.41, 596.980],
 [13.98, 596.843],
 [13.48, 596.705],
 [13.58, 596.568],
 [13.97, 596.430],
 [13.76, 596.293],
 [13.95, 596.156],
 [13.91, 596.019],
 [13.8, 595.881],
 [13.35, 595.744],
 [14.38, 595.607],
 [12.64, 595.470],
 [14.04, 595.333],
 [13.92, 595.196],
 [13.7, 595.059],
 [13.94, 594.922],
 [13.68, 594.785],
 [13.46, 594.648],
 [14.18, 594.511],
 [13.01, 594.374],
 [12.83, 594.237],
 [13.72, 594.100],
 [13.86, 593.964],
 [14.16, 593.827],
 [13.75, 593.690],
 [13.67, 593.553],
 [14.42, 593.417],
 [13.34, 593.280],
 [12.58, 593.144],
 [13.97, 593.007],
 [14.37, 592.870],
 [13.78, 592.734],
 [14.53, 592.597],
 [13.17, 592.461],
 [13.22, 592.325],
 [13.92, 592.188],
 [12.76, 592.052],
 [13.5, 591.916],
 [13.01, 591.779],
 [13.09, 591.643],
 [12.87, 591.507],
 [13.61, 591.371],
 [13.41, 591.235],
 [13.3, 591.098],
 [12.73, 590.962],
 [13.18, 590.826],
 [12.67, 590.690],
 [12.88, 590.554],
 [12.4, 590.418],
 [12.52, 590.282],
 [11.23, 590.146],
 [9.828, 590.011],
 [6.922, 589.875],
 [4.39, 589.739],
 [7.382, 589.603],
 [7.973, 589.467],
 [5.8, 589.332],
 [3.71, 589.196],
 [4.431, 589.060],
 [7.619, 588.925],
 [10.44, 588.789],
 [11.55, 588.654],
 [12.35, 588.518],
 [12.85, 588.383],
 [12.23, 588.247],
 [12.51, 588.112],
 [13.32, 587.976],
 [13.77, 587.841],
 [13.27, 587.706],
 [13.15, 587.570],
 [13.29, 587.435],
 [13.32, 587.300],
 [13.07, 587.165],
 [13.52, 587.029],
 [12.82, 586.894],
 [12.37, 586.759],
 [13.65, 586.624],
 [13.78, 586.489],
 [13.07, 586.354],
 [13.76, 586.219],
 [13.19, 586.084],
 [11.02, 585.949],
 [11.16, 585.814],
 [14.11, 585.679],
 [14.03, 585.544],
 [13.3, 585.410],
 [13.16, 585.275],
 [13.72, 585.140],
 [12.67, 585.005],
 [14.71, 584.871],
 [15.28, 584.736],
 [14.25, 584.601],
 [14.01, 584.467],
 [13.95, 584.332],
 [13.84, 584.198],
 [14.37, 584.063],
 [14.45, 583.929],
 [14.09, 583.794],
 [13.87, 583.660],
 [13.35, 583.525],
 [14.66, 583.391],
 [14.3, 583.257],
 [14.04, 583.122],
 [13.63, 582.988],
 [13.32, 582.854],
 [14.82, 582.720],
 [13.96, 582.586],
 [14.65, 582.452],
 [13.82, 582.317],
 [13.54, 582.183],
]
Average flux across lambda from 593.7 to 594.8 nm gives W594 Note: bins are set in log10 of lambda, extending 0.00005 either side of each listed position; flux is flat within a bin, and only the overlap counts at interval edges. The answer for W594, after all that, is 13.6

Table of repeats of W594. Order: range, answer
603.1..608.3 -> 14.3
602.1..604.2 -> 14.1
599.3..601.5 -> 13.7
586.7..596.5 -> 12.4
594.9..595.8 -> 13.7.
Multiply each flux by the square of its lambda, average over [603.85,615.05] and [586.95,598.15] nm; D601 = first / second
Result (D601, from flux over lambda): 1.2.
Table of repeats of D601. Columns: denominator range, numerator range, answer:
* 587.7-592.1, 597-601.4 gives 1.29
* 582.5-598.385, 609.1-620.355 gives 1.10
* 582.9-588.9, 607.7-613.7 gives 1.10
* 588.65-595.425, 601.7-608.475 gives 1.23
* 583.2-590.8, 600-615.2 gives 1.22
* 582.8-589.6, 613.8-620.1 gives 1.15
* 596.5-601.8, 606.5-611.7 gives 1.05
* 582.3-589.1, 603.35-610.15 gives 1.16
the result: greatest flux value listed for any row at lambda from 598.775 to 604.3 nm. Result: 15.22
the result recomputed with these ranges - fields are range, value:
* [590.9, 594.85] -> 14.53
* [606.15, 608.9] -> 15.37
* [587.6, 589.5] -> 13.77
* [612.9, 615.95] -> 14.84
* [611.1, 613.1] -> 14.61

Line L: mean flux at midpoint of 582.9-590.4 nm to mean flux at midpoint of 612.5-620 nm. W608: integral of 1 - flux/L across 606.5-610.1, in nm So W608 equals -0.363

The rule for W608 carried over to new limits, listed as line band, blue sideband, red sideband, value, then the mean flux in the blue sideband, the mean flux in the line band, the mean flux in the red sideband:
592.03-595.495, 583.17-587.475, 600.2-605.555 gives 0.02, 13.6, 13.7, 14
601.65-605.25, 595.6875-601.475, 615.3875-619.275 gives -0.19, 13.7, 14.2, 12.7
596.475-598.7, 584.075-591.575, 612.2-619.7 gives -0.25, 12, 13.7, 12.9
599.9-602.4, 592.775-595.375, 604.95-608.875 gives 0.08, 13.7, 13.5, 14.2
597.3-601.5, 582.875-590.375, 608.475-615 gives -0.29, 12.2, 13.7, 13.4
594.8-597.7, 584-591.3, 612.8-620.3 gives -0.35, 12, 13.8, 13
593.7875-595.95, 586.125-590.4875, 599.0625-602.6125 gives -0.22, 11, 13.7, 13.7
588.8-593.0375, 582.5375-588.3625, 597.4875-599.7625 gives 0.76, 13.5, 11.2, 13.8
